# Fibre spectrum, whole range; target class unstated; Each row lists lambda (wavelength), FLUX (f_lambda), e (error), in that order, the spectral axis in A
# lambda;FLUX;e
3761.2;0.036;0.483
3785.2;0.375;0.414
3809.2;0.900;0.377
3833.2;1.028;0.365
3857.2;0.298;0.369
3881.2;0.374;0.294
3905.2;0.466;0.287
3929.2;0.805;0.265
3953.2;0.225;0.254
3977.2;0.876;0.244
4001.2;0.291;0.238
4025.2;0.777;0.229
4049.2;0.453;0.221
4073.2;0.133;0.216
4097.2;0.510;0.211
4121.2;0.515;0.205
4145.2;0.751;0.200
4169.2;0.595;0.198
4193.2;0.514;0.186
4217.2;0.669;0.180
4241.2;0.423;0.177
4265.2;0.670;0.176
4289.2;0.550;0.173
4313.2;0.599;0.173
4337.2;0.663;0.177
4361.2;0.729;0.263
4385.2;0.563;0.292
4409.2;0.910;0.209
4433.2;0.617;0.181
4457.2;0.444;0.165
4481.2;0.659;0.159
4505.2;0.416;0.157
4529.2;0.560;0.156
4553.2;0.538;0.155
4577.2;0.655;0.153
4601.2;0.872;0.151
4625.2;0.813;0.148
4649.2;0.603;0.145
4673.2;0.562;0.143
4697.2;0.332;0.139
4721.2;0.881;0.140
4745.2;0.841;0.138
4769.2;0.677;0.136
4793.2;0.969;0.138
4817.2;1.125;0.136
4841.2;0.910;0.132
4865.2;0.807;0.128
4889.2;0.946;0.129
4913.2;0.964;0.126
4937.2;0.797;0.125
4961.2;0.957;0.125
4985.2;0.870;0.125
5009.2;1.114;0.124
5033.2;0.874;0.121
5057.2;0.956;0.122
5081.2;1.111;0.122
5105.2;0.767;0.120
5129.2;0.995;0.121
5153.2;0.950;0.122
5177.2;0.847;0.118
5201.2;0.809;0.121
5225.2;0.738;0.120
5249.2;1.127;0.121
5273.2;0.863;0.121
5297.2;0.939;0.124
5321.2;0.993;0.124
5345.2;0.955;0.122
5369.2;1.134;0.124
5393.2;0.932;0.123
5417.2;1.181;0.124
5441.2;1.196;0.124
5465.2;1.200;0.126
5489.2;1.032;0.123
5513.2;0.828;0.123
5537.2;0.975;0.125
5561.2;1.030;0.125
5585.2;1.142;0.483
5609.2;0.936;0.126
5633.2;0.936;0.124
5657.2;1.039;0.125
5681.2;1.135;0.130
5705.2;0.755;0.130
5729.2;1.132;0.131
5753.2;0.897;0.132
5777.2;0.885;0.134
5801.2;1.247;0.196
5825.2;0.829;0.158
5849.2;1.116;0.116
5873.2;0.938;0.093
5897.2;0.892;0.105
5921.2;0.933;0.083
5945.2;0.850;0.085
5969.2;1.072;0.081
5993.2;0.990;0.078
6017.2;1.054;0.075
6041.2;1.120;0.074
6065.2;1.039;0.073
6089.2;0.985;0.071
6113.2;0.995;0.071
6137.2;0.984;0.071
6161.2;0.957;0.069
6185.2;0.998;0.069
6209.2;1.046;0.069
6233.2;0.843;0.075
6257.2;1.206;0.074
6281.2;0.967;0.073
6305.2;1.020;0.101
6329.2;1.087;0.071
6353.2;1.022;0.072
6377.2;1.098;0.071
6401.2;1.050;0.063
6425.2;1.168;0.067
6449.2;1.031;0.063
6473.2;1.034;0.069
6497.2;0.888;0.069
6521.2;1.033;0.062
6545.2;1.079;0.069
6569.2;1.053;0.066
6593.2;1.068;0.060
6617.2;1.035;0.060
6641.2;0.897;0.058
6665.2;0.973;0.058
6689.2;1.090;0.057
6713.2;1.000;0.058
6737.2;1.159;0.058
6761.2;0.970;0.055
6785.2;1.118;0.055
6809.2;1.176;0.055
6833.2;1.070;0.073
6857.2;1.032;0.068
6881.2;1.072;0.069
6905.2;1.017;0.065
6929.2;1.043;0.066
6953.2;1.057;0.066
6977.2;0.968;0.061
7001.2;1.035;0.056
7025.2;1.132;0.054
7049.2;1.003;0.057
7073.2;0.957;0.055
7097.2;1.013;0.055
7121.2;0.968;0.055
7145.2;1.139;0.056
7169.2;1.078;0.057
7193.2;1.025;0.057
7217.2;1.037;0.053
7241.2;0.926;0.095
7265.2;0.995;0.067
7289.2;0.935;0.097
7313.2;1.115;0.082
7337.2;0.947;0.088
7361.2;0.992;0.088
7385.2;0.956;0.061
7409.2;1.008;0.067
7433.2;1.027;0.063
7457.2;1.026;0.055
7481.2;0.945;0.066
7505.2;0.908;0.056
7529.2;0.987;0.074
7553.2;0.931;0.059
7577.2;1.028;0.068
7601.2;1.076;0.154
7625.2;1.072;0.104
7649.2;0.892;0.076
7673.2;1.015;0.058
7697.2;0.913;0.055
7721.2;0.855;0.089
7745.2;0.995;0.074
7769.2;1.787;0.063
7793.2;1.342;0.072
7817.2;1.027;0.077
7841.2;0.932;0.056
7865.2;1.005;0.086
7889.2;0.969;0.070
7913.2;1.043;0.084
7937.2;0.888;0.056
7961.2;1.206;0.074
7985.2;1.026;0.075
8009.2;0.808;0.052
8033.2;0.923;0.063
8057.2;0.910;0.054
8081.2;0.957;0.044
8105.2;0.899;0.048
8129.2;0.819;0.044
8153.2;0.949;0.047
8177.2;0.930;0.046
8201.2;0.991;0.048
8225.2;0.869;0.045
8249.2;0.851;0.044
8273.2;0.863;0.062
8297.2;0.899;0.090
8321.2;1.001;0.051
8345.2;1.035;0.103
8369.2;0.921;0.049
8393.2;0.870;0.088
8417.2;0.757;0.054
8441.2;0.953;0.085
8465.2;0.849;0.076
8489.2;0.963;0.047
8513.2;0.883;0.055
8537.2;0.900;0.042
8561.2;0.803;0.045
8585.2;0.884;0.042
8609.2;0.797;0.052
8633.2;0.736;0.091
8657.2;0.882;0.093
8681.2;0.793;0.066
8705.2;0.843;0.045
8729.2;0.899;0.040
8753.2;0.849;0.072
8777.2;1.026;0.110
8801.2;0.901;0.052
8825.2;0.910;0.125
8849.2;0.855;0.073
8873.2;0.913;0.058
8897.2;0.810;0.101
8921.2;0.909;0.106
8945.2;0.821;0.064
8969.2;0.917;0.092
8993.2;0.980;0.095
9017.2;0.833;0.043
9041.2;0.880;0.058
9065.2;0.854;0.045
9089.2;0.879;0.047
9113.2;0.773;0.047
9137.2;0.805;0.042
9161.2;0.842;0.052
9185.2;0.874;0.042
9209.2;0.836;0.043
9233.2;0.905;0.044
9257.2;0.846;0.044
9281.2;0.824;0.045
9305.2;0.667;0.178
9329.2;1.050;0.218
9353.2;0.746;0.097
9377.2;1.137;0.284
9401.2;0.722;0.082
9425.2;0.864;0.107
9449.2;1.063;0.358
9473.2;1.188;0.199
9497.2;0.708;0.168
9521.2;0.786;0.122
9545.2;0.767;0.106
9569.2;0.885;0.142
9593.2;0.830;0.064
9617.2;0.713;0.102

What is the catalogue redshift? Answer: 0.18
